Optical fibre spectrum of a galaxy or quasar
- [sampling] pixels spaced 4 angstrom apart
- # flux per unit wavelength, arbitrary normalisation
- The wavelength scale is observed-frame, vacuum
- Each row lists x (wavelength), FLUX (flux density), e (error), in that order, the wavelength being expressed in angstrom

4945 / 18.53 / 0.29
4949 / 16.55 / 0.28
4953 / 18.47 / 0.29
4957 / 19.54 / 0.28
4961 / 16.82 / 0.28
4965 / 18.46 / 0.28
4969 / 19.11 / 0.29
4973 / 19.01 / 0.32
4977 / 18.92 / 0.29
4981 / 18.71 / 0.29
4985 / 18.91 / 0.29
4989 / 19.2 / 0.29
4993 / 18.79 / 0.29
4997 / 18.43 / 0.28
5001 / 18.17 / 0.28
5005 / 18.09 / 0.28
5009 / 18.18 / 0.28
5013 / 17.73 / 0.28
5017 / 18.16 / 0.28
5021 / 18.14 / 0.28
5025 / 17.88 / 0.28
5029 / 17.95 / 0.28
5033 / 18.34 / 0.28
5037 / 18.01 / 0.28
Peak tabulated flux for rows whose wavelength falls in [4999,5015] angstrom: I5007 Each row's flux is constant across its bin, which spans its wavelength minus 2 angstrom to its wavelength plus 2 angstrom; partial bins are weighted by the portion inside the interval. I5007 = 18.18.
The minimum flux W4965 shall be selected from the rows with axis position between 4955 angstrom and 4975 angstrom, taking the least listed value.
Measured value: 16.82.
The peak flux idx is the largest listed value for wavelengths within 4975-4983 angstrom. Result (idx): 18.92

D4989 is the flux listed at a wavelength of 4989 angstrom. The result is 19.2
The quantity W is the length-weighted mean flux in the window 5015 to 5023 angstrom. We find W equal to 18.1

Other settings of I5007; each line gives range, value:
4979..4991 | 19.2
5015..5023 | 18.16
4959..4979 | 19.11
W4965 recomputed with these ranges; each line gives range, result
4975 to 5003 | 18.17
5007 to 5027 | 17.73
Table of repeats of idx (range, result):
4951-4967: 19.54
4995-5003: 18.43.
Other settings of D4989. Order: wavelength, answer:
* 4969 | 19.11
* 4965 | 18.46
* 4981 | 18.71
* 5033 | 18.34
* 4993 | 18.79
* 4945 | 18.53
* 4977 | 18.92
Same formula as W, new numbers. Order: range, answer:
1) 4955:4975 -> 18.6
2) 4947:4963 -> 17.8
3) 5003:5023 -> 18.1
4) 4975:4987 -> 18.8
